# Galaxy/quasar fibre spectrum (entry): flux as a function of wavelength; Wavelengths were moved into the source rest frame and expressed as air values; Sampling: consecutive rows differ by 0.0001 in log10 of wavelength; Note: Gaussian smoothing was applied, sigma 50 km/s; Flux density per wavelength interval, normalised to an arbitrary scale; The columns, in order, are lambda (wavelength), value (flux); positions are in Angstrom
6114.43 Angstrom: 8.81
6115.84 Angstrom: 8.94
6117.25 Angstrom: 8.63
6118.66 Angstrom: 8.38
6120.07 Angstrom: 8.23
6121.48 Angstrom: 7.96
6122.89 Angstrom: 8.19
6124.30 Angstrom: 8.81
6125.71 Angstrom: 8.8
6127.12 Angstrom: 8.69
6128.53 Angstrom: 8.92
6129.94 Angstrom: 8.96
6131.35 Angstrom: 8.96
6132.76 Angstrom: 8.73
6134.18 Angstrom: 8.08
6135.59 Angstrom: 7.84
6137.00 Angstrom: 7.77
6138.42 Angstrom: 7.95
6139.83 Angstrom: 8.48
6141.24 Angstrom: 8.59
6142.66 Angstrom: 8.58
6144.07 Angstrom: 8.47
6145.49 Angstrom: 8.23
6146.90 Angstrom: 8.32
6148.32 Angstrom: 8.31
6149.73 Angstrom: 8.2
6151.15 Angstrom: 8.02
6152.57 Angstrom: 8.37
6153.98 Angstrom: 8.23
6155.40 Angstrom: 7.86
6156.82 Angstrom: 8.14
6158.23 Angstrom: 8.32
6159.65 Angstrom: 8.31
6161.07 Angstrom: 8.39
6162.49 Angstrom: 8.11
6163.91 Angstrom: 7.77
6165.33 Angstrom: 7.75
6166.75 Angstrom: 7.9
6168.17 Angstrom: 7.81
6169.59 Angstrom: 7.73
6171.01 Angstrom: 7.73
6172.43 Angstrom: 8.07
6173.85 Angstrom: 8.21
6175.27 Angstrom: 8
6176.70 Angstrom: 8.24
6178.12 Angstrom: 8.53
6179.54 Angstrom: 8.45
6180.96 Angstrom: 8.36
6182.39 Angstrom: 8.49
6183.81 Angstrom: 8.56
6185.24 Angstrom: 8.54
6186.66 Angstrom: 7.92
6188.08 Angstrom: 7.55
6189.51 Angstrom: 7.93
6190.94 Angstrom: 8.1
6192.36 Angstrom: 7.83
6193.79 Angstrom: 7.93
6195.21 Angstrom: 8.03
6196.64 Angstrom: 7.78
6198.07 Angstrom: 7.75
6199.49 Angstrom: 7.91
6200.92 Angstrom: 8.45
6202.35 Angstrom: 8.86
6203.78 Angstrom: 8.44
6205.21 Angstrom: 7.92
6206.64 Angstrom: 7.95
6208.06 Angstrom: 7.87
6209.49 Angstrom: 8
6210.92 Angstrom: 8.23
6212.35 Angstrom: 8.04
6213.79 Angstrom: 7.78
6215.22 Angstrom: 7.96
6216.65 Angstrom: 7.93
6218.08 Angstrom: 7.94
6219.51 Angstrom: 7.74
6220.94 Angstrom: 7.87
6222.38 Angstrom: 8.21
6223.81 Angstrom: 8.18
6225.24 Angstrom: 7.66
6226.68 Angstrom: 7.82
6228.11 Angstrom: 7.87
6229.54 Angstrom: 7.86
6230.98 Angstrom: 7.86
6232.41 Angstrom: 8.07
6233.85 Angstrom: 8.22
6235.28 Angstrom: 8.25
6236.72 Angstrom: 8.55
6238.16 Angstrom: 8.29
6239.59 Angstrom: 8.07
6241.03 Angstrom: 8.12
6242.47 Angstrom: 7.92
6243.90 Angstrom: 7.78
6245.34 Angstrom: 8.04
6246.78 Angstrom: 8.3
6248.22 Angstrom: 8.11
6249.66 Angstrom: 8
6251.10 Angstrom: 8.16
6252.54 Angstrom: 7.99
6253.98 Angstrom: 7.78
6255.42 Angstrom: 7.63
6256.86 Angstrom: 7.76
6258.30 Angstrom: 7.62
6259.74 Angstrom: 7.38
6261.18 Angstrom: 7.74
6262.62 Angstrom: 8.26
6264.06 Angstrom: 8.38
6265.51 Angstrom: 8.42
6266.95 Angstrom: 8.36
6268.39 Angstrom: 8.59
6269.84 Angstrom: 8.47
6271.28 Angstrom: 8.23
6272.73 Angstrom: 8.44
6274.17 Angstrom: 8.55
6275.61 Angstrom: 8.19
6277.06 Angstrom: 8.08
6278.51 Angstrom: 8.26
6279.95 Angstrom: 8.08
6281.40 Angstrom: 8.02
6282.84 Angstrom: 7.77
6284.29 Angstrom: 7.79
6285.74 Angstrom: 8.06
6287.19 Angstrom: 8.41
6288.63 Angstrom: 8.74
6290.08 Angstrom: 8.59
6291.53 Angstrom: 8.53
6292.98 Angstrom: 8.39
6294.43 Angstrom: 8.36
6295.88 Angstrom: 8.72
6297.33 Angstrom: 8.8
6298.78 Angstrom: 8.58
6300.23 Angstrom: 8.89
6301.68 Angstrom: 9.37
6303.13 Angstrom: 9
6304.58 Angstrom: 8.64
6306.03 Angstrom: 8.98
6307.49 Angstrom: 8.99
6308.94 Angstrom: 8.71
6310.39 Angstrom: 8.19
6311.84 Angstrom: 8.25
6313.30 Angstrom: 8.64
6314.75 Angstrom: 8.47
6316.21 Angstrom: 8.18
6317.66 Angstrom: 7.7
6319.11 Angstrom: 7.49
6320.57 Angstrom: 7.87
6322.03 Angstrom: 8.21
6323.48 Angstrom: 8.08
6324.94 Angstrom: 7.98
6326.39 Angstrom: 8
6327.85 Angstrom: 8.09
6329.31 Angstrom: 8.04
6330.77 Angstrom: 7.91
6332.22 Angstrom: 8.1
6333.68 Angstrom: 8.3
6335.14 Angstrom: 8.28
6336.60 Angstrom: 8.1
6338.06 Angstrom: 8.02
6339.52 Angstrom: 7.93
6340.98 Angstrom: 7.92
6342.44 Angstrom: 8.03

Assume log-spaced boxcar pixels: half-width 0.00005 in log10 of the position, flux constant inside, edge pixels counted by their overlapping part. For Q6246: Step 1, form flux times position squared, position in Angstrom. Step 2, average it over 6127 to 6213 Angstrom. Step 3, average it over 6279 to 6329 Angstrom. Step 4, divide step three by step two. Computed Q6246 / 1.07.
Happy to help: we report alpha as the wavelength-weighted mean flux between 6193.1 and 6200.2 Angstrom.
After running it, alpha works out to 7.89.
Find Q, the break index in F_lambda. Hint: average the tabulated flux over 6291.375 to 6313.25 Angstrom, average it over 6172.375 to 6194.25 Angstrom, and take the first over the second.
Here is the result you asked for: 1.06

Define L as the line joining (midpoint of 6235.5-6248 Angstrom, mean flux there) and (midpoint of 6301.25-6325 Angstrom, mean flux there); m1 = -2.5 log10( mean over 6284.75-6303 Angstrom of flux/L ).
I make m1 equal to -0.04 mag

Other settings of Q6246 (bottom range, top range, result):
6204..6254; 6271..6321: 1.07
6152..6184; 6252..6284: 1.03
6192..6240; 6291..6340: 1.07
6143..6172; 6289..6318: 1.11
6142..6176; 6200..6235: 1.01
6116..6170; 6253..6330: 1.05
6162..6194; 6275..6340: 1.07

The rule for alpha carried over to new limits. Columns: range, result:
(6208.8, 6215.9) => 7.99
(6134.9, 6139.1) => 7.85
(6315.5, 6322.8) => 7.9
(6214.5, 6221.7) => 7.89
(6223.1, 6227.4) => 7.89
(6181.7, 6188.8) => 8.21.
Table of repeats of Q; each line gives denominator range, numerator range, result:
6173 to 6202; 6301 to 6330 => 1.03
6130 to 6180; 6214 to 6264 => 0.97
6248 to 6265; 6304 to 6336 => 1.04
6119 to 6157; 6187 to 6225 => 0.96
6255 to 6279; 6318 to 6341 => 0.98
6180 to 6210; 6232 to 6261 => 0.99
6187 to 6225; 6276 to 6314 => 1.06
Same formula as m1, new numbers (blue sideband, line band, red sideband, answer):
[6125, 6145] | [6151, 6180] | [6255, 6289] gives 0.04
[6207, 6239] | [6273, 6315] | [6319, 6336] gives -0.06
